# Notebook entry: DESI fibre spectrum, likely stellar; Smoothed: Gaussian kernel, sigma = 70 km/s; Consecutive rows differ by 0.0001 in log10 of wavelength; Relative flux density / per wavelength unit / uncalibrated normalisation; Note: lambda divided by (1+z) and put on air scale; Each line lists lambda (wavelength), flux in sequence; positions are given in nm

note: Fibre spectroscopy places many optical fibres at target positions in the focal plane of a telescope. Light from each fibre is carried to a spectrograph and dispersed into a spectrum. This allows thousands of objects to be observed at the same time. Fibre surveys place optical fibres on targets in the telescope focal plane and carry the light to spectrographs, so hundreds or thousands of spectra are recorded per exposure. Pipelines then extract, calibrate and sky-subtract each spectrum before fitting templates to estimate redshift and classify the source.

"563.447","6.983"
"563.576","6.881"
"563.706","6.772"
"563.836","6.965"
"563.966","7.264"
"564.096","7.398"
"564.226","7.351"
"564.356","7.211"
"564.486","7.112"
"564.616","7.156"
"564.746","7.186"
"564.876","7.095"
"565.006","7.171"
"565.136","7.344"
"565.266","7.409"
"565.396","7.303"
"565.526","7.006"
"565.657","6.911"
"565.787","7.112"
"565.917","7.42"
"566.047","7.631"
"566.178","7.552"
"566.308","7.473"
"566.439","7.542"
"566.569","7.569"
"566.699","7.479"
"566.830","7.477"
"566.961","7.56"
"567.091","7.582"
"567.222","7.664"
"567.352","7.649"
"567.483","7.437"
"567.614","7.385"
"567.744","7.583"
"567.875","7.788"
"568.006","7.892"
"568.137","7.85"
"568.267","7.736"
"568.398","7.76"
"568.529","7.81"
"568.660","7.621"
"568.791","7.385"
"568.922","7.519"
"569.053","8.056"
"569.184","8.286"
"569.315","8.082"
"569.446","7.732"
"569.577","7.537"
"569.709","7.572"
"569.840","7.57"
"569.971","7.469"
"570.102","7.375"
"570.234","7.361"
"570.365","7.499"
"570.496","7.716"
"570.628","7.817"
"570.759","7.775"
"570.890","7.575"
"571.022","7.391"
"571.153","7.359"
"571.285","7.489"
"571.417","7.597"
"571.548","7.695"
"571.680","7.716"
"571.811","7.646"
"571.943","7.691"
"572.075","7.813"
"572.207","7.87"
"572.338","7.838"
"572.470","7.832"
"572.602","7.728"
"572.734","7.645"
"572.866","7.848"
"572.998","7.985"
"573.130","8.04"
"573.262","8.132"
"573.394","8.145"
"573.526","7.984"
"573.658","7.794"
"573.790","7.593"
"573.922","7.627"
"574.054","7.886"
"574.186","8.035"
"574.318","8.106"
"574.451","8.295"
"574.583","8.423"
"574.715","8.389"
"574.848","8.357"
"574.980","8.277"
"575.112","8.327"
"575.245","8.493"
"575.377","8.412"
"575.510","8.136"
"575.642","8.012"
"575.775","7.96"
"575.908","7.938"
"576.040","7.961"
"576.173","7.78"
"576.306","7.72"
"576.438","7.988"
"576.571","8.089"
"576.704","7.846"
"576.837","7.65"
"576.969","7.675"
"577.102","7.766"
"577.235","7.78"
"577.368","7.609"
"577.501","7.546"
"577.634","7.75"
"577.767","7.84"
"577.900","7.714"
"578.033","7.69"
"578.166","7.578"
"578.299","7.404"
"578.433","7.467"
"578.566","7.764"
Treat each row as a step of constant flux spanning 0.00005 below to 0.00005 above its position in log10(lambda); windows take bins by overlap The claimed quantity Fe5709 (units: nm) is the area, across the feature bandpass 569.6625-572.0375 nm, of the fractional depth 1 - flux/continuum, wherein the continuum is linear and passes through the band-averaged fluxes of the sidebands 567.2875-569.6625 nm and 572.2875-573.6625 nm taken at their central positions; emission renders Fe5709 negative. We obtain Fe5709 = 0.07 nm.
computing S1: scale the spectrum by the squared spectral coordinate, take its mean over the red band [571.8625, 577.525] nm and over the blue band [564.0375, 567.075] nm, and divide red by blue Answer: 1.1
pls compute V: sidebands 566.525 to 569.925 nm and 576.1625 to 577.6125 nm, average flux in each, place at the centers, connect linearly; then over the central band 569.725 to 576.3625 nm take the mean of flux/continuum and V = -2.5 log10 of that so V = -0.019 mag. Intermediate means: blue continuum 7.68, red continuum 7.77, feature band 7.86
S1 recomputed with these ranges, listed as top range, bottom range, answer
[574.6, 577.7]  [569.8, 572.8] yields 1.06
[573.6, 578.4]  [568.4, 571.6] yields 1.06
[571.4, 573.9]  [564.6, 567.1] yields 1.09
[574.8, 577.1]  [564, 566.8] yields 1.14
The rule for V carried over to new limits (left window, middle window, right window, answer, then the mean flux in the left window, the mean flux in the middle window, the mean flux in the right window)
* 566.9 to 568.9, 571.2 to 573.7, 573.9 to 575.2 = 0.029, 7.65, 7.81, 8.2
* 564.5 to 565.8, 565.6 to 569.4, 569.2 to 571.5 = -0.037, 7.17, 7.62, 7.6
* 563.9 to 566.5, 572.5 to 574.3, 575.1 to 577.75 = -0.020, 7.28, 7.89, 7.91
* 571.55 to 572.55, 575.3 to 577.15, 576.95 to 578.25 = -0.031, 7.77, 7.93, 7.69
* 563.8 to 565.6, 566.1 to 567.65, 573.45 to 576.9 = -0.021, 7.21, 7.53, 8.04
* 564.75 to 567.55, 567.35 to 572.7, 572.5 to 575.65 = 0.007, 7.4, 7.67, 8.07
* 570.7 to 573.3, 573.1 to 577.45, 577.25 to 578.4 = -0.045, 7.73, 8.01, 7.64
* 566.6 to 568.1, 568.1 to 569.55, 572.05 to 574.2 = -0.019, 7.59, 7.8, 7.87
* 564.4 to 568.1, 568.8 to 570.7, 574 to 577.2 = -0.003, 7.41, 7.68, 8.06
